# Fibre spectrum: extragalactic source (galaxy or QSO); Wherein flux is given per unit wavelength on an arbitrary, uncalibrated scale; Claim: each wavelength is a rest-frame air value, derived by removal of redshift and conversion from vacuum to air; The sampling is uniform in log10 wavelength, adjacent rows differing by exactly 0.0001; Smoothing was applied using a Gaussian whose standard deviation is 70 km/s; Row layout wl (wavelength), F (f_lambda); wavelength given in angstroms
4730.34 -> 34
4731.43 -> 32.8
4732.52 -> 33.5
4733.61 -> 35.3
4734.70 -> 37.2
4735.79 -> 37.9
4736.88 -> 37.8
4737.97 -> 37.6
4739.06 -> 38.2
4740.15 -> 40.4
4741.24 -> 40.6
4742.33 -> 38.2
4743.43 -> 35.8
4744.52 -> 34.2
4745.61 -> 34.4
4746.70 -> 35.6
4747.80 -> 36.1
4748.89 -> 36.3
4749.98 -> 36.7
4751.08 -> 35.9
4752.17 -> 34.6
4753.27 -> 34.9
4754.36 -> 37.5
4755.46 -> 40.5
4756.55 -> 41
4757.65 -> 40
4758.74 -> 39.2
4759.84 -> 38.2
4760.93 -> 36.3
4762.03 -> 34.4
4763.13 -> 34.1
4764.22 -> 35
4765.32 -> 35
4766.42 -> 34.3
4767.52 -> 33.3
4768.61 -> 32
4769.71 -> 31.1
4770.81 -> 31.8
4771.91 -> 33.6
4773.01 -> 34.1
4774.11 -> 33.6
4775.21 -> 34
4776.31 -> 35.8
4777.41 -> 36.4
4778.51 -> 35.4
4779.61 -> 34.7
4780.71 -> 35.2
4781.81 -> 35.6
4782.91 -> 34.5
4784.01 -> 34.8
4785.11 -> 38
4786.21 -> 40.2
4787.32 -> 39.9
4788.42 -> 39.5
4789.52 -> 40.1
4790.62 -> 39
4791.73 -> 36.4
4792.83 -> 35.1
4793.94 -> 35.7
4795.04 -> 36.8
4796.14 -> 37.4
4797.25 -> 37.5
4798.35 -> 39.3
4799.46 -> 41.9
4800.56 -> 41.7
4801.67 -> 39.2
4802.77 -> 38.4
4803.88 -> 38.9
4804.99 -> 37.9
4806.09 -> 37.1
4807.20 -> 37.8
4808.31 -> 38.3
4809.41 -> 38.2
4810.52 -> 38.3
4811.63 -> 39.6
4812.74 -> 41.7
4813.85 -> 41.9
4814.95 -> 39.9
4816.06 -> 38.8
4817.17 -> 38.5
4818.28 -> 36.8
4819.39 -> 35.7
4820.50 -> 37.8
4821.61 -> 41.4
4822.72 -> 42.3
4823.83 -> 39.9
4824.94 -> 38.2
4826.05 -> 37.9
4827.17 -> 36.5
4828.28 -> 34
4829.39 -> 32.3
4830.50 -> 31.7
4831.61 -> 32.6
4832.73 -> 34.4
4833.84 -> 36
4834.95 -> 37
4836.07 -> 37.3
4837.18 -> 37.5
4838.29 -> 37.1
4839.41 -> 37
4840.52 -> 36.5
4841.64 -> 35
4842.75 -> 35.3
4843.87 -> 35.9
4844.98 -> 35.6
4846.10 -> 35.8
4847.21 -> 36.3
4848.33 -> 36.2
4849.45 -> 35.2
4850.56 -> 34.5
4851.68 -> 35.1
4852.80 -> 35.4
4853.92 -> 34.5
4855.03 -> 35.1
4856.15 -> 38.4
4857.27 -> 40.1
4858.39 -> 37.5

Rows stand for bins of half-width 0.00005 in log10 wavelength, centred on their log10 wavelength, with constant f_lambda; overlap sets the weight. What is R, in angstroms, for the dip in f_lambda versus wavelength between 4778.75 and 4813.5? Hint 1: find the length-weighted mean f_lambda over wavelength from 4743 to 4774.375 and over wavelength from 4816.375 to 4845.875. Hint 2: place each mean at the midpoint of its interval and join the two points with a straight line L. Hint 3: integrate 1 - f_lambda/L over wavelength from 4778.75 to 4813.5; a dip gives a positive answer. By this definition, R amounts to -1.90 angstroms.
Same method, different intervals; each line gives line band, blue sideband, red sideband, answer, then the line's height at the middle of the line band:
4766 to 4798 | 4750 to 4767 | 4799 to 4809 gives 1.8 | 37.9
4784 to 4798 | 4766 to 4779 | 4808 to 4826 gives -0.7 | 36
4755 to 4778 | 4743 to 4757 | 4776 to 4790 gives 0.8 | 36.7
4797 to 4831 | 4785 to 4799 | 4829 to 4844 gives -1.5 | 36.8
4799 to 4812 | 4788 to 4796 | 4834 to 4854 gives -0.6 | 37.1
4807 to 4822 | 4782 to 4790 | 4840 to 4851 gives -0.8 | 36.9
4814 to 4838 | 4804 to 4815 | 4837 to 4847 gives 0.3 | 37.6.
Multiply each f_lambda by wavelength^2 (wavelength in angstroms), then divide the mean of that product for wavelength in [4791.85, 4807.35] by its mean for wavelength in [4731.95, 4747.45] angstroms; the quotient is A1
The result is 1.1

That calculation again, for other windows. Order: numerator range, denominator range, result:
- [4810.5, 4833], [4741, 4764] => 1.05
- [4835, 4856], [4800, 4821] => 0.94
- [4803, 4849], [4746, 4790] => 1.06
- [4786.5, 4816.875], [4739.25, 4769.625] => 1.09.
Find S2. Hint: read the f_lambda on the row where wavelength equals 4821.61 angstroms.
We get 41.4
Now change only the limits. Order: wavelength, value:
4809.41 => 38.2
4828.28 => 34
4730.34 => 34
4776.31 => 35.8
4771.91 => 33.6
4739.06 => 38.2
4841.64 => 35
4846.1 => 35.8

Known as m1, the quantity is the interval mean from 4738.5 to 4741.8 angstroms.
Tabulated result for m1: 39.8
